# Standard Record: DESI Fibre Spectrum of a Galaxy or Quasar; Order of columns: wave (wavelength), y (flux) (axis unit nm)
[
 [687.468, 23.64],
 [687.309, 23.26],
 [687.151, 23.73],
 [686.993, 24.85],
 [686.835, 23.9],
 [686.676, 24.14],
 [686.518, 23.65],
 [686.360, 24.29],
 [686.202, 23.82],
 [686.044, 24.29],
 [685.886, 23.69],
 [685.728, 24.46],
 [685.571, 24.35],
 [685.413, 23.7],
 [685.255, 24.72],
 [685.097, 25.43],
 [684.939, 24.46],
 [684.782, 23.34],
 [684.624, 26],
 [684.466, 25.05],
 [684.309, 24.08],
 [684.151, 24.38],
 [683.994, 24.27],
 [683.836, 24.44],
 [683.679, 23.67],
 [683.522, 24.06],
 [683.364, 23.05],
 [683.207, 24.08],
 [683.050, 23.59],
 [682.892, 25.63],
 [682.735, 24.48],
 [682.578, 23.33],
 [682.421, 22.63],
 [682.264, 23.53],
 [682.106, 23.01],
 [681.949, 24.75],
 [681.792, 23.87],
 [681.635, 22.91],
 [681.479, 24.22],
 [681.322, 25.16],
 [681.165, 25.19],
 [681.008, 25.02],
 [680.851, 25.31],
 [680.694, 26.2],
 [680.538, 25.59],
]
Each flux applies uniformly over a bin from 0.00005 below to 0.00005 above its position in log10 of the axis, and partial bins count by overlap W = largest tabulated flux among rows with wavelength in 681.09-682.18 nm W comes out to 25.19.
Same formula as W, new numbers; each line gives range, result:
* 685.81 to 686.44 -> 24.29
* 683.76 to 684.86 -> 26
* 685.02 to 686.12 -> 25.43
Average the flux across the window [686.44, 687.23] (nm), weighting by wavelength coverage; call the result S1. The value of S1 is 24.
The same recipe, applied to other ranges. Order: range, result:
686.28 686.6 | 24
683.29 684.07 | 23.9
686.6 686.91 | 24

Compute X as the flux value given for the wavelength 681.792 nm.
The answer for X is 23.87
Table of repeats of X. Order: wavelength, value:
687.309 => 23.26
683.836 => 24.44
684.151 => 24.38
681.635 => 22.91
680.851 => 25.31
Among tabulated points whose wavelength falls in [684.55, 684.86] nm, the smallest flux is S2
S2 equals 23.34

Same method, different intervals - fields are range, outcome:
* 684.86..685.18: 24.46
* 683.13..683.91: 23.05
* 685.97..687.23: 23.65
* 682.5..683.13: 23.33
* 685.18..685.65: 23.7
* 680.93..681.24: 25.02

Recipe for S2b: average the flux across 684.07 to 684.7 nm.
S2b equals 24.9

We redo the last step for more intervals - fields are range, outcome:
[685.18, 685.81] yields 24.3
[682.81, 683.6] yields 24.1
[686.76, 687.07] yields 24.4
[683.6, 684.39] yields 24.2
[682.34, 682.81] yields 23.5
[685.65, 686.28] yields 24.1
